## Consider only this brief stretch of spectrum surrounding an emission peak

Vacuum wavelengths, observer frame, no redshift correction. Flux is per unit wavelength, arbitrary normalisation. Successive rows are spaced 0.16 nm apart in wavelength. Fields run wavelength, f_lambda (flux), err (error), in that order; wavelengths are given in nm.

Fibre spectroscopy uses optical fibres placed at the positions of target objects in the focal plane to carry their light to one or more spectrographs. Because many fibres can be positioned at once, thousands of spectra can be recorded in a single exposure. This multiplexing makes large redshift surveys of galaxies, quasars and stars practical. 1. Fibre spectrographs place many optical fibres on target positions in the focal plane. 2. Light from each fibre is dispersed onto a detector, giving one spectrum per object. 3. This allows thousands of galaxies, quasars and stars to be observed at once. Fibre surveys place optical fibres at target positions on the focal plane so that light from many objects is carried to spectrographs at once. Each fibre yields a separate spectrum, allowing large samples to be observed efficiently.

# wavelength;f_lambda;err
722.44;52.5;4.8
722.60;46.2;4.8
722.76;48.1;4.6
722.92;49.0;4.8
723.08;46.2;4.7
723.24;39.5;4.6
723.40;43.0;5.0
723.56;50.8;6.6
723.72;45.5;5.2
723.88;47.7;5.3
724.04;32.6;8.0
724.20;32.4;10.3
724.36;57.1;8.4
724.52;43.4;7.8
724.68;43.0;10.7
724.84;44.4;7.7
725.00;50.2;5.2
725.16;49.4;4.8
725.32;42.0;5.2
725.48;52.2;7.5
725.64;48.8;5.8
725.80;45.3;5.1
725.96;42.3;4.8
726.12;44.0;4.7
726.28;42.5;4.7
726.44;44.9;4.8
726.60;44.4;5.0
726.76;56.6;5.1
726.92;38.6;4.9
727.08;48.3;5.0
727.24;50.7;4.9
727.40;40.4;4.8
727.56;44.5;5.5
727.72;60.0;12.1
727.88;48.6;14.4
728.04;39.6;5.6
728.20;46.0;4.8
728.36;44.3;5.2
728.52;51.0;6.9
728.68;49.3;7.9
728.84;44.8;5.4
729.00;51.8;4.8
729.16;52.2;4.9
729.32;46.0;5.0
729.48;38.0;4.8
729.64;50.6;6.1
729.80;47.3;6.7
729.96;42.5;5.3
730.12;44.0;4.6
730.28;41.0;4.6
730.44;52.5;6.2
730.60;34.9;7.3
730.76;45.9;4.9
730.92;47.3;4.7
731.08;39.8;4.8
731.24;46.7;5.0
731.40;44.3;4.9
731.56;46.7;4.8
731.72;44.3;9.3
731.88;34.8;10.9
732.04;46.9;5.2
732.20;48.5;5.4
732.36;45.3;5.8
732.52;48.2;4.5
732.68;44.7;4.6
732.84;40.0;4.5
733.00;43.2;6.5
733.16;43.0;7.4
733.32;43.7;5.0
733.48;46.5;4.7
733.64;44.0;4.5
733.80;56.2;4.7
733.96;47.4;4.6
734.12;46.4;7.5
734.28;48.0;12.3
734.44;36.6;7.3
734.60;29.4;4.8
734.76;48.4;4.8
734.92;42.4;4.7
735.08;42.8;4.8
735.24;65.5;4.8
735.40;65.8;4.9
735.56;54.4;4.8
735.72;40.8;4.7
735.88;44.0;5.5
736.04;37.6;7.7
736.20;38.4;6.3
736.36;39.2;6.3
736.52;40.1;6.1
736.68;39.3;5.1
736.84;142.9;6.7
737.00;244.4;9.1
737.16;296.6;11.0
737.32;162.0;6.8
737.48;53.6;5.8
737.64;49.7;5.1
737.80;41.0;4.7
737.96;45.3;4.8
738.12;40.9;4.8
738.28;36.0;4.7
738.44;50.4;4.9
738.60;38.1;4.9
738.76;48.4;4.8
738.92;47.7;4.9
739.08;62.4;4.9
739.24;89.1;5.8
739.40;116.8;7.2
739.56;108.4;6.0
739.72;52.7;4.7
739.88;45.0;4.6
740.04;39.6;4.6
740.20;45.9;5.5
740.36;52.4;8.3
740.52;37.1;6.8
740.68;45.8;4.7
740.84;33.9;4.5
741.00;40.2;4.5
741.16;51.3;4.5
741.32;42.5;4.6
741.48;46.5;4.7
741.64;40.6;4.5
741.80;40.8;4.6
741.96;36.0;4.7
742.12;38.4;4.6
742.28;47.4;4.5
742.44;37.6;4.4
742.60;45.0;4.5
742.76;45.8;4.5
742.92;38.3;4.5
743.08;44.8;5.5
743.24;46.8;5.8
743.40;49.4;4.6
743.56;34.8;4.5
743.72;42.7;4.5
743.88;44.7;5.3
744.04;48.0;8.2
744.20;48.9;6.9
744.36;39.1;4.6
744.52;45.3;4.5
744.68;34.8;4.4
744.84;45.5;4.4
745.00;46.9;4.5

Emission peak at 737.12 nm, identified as H-alpha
